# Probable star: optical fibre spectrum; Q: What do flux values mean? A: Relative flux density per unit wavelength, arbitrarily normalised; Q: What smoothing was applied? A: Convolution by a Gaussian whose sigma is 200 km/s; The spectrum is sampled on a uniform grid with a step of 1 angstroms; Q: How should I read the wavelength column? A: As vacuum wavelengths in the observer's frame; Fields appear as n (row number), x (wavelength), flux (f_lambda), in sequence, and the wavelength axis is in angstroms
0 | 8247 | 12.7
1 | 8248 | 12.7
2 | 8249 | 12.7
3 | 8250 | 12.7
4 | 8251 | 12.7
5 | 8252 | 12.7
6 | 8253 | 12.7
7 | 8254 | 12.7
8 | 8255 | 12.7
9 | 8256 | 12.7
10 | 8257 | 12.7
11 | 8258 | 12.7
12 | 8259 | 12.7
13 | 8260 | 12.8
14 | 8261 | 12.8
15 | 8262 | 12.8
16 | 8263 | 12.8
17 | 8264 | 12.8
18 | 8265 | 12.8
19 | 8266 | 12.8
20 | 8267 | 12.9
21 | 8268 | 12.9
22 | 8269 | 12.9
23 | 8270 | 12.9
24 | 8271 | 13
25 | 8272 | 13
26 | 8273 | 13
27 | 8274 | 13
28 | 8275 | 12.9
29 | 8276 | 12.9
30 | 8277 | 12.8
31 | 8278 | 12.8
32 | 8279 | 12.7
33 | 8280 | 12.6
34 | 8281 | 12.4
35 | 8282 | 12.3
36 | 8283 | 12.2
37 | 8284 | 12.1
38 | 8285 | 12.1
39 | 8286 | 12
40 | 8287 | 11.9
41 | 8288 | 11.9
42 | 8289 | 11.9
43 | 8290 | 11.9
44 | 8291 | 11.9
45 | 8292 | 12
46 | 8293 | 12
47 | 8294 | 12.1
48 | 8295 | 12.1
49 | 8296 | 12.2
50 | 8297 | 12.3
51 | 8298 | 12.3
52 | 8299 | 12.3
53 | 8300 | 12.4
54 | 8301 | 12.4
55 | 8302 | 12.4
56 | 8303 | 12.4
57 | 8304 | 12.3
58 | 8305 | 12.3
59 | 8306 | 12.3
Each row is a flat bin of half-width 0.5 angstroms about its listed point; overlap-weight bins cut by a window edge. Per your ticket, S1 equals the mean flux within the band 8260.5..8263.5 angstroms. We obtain 12.8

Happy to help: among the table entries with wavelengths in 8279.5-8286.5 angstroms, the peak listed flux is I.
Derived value 12.6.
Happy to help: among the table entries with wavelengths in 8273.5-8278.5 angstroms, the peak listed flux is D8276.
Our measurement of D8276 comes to 13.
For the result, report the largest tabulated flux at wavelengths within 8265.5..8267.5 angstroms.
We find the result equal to 12.9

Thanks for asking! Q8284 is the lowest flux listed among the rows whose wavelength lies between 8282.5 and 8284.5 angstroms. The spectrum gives 12.1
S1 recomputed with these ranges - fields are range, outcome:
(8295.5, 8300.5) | 12.3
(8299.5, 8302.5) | 12.4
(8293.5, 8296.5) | 12.1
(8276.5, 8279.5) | 12.8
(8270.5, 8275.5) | 13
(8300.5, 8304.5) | 12.4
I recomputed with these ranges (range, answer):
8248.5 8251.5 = 12.7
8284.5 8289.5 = 12.1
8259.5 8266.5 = 12.8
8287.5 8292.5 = 12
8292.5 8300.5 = 12.4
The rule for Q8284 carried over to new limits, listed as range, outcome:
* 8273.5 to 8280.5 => 12.6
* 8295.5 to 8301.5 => 12.2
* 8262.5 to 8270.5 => 12.8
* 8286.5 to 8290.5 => 11.9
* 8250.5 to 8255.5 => 12.7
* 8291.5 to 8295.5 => 12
